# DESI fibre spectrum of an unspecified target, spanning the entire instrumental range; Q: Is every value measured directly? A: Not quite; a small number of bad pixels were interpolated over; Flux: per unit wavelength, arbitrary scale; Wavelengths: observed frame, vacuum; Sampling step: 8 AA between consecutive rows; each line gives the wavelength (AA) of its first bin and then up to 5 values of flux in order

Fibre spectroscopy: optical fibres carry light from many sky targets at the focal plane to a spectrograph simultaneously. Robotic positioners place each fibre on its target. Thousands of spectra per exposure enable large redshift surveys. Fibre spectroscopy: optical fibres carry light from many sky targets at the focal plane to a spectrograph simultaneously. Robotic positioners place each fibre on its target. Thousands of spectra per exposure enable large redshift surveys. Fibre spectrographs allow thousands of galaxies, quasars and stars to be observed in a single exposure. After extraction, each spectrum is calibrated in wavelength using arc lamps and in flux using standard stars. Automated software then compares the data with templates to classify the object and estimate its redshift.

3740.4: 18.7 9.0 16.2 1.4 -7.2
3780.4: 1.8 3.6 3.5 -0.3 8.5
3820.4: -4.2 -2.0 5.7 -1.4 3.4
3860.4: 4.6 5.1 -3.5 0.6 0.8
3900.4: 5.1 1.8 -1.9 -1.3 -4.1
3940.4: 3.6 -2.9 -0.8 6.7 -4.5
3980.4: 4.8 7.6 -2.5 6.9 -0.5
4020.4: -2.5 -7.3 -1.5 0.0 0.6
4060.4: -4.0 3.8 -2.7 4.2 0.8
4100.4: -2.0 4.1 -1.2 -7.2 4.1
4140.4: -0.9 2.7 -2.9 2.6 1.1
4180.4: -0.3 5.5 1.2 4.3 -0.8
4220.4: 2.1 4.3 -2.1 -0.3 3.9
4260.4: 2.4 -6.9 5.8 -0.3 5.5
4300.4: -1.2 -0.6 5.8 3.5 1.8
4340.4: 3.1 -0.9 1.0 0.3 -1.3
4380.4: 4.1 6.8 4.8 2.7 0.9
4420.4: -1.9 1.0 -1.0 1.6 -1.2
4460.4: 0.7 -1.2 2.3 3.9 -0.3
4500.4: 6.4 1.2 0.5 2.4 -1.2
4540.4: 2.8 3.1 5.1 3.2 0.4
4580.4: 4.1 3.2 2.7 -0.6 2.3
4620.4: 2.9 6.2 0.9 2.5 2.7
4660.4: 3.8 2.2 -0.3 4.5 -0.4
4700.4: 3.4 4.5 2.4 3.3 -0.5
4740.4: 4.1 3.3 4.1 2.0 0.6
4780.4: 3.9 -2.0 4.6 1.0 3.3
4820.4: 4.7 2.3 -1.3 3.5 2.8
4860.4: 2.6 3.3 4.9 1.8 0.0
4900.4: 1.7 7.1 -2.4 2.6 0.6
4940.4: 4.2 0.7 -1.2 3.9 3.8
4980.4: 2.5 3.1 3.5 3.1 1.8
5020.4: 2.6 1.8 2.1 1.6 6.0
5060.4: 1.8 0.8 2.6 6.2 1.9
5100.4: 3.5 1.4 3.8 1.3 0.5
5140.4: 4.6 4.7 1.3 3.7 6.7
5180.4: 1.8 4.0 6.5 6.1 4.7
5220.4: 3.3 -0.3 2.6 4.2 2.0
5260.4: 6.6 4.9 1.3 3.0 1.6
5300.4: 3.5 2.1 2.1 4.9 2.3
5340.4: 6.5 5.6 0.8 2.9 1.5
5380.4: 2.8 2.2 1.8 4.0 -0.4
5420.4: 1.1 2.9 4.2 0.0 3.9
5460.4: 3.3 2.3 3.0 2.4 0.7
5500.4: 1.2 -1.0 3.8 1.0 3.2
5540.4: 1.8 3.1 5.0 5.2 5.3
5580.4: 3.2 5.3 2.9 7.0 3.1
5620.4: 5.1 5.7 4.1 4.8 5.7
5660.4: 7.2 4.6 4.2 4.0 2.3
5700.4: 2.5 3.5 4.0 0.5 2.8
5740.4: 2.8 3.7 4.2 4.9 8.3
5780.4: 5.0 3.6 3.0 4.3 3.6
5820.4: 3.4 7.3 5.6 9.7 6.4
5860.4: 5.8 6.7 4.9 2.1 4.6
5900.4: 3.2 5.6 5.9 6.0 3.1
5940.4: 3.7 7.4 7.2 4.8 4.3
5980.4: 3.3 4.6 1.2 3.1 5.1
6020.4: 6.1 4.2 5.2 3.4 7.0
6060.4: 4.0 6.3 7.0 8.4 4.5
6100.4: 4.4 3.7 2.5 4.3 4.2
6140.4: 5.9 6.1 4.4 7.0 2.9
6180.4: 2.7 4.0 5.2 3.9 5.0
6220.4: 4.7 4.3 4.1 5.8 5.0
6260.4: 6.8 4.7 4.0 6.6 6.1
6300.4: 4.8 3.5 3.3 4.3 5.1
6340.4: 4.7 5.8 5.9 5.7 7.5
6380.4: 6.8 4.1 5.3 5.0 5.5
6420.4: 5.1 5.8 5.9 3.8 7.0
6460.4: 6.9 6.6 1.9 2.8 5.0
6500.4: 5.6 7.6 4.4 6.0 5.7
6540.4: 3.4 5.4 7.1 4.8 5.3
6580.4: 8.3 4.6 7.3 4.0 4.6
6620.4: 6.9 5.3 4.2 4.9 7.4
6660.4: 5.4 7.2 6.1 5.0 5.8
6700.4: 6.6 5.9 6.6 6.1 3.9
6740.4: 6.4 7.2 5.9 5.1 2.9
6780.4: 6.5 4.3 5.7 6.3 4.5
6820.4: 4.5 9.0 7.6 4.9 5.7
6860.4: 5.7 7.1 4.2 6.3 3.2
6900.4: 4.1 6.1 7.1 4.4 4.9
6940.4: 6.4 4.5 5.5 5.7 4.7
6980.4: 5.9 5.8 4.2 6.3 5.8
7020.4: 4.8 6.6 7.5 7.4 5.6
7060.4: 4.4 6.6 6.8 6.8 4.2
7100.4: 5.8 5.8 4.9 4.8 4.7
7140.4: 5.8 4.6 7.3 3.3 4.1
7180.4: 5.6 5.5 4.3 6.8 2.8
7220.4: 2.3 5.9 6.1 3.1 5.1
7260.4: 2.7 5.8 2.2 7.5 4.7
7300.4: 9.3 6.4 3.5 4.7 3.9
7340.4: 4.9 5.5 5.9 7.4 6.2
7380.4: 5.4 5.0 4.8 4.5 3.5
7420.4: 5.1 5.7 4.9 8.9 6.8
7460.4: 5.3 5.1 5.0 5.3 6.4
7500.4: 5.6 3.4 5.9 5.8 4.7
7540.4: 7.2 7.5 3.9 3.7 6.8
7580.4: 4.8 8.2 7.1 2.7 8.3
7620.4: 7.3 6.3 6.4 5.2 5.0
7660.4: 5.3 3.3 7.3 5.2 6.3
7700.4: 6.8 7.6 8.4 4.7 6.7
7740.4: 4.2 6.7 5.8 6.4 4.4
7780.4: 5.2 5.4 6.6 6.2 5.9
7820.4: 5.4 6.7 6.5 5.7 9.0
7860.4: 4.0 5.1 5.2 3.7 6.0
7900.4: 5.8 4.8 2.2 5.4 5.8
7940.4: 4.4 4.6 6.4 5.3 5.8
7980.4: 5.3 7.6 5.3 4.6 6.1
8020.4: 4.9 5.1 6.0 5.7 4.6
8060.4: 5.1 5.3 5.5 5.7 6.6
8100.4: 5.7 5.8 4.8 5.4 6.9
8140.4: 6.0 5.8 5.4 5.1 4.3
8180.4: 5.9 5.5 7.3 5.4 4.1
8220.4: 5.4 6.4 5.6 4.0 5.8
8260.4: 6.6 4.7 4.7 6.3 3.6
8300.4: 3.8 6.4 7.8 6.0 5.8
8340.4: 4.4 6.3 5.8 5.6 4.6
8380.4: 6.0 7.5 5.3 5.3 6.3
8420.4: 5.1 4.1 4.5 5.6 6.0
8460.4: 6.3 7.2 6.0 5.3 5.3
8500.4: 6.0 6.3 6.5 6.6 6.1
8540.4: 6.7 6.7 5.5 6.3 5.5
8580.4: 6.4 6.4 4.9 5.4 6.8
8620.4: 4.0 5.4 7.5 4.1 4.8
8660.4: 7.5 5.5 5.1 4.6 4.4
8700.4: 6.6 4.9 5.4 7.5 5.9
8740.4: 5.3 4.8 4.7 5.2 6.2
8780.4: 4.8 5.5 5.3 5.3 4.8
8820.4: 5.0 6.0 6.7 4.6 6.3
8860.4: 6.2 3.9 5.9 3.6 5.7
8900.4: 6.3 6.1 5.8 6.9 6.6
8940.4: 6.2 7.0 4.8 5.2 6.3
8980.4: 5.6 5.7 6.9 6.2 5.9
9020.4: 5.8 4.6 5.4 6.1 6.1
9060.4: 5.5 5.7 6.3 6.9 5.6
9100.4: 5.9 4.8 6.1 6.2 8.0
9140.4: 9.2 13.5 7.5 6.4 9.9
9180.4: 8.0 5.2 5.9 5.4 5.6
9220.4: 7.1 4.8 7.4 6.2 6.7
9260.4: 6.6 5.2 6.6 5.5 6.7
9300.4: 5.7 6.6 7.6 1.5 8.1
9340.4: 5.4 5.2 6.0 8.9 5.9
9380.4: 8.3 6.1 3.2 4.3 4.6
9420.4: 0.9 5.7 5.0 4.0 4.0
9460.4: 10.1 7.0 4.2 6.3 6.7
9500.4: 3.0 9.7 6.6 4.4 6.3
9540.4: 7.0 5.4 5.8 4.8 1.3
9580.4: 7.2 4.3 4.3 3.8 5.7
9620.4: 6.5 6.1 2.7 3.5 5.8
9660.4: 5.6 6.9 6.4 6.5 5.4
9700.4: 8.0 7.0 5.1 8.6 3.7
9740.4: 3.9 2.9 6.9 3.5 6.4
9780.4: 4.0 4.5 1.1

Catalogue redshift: 0.394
